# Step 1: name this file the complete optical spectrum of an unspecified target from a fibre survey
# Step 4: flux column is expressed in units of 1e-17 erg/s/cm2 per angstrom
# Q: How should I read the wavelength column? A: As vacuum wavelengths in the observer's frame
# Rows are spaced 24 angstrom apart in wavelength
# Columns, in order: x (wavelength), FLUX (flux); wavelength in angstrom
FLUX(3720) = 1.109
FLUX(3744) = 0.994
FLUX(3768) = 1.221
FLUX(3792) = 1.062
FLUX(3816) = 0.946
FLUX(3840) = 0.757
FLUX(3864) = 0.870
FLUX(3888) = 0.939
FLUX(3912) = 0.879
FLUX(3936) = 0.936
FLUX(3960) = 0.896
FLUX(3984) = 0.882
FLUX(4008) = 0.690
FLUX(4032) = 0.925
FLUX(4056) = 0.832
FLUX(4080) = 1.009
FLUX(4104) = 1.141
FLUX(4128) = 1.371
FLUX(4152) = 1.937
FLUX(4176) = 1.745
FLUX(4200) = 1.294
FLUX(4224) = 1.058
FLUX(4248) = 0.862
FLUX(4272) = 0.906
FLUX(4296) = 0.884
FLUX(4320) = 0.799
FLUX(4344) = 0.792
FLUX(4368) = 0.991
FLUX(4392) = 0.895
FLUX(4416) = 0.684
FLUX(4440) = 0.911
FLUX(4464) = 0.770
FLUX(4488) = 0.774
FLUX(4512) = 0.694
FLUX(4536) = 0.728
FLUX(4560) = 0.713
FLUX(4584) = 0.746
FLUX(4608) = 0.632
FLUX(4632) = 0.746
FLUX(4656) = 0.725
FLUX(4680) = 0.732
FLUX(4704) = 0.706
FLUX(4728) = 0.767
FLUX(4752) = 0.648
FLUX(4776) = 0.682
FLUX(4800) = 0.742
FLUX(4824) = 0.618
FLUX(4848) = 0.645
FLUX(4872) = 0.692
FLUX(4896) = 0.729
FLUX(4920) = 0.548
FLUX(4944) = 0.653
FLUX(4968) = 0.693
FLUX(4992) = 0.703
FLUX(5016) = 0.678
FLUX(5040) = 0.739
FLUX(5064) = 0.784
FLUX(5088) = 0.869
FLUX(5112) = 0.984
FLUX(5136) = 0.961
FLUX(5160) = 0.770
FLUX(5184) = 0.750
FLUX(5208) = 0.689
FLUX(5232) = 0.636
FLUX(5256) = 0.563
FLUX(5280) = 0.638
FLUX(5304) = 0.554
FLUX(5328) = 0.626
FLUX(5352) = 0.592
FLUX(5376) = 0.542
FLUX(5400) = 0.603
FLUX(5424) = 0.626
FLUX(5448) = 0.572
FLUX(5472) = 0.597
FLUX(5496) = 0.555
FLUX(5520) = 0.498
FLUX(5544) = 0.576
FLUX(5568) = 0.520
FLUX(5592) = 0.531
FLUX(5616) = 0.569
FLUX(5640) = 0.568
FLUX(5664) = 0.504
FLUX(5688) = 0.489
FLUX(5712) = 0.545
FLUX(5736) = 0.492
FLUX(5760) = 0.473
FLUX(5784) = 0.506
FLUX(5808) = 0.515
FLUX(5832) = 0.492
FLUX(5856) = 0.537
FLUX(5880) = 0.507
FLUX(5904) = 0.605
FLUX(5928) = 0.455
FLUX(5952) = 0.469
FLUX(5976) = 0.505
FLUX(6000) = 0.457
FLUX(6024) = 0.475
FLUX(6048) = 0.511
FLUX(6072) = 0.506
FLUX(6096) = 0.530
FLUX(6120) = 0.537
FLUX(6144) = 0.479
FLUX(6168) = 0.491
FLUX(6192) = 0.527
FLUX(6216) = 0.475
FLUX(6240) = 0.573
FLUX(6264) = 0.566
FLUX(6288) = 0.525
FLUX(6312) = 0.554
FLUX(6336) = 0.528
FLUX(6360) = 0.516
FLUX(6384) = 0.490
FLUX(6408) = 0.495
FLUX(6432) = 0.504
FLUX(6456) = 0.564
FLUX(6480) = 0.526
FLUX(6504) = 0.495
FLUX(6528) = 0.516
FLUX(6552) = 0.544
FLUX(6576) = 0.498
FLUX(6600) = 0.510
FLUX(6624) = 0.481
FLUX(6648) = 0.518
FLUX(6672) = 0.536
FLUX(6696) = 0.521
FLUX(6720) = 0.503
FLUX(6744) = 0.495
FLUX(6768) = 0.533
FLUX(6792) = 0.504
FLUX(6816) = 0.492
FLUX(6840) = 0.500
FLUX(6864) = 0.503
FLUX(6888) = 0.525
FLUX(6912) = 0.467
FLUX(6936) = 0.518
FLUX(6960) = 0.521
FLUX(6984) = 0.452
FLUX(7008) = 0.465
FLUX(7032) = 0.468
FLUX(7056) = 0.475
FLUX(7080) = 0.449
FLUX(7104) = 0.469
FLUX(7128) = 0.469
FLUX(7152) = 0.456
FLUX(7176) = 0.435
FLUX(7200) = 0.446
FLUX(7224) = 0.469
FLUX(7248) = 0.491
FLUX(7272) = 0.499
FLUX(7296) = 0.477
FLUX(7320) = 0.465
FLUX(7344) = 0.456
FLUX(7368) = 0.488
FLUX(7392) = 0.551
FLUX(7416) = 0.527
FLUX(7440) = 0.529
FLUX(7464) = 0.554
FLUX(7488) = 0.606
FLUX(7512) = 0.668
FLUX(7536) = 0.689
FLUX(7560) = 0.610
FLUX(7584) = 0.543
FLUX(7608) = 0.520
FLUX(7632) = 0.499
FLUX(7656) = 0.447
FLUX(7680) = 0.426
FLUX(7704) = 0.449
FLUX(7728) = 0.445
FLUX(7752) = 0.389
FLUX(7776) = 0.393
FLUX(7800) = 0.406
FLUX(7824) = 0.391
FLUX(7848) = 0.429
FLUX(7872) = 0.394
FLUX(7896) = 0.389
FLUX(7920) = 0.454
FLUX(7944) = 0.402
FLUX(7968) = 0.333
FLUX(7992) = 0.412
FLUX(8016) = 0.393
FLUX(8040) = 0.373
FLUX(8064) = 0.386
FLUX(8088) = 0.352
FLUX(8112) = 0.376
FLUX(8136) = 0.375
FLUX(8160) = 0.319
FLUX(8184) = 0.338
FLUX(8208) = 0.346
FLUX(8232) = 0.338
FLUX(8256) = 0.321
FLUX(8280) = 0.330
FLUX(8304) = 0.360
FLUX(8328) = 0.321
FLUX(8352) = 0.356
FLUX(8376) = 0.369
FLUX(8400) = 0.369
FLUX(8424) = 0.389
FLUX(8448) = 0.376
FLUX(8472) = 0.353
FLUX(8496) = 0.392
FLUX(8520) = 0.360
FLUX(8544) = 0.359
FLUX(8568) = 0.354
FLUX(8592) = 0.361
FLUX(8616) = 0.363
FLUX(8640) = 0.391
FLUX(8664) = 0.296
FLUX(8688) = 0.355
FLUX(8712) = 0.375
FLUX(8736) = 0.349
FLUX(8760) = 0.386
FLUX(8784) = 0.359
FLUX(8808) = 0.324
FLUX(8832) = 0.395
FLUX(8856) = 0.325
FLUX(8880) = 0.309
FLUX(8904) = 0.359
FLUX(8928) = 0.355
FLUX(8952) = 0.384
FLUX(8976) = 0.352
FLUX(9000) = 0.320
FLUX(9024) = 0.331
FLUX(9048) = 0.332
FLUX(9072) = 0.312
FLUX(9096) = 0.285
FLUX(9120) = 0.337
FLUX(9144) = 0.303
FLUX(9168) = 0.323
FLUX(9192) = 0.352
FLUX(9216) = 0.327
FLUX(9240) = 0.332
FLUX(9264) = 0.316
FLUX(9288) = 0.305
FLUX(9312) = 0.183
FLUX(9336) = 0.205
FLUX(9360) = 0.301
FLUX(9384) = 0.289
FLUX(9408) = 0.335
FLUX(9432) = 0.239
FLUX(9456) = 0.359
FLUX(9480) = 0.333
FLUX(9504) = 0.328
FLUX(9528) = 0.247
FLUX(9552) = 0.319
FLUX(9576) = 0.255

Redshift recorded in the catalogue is 1.688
